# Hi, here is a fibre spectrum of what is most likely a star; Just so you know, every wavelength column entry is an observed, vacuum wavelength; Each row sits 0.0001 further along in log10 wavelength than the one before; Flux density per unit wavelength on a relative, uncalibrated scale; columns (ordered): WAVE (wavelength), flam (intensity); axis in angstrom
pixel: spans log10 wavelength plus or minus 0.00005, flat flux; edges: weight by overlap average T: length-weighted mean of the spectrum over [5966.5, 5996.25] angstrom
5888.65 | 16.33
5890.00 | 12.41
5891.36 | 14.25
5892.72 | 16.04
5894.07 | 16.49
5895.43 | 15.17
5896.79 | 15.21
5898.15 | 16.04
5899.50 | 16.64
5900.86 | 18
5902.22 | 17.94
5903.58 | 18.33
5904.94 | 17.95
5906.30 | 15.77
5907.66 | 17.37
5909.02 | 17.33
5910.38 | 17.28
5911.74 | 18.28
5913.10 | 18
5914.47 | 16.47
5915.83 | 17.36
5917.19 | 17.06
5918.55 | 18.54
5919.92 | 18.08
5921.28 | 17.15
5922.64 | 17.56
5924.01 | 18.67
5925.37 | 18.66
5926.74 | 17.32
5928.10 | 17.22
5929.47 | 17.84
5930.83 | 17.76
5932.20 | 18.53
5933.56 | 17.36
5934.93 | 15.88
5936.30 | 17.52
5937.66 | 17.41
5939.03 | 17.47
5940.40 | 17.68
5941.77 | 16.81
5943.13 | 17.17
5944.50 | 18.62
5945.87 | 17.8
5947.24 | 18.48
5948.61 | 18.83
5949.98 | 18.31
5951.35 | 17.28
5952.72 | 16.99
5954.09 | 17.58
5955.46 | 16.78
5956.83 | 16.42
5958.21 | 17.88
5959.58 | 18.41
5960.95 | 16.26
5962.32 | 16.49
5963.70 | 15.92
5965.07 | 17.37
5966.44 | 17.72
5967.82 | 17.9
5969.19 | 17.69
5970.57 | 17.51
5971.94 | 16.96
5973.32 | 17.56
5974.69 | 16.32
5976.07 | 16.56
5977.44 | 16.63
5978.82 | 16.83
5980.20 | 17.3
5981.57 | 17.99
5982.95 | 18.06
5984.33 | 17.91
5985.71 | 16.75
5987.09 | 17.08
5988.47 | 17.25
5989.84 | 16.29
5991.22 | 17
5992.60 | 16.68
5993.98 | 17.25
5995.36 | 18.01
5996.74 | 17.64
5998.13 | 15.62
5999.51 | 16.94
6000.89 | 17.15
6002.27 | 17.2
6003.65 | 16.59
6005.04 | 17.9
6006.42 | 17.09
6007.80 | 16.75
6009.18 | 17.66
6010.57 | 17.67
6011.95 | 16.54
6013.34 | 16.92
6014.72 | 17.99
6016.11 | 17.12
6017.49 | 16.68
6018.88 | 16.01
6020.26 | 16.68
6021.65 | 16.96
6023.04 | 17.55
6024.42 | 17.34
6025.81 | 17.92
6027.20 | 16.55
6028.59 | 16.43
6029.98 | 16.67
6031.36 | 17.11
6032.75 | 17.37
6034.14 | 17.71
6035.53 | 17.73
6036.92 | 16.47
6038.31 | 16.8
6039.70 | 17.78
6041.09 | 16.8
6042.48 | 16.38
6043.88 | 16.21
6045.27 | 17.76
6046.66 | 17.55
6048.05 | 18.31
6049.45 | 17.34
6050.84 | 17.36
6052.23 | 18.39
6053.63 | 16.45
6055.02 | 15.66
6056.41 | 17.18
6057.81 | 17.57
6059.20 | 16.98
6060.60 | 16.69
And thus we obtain 17.2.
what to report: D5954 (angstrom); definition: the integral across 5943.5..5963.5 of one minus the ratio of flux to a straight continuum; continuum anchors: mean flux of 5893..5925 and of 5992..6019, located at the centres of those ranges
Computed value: -0.42 angstrom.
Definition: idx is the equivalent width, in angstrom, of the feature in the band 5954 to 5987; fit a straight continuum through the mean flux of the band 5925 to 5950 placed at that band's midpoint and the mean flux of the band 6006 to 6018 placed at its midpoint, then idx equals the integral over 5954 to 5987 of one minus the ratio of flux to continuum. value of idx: 0.5 angstrom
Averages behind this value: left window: 17.7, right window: 17.2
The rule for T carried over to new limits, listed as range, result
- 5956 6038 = 17.1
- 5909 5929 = 17.7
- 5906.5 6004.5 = 17.4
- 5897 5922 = 17.4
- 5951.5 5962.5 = 17.1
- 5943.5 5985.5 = 17.4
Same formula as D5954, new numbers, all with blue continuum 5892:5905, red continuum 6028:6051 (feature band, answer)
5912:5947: -1.66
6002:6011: -0.10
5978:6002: -0.21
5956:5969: -0.19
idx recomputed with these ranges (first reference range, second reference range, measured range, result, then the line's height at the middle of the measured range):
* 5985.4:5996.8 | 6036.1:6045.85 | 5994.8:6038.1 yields -0.3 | 17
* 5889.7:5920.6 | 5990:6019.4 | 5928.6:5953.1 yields -1.1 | 16.9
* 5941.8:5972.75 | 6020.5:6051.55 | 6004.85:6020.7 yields 0.2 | 17.3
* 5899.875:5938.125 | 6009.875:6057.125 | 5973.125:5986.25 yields 0.1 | 17.3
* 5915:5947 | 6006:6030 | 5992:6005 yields 0.1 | 17.2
